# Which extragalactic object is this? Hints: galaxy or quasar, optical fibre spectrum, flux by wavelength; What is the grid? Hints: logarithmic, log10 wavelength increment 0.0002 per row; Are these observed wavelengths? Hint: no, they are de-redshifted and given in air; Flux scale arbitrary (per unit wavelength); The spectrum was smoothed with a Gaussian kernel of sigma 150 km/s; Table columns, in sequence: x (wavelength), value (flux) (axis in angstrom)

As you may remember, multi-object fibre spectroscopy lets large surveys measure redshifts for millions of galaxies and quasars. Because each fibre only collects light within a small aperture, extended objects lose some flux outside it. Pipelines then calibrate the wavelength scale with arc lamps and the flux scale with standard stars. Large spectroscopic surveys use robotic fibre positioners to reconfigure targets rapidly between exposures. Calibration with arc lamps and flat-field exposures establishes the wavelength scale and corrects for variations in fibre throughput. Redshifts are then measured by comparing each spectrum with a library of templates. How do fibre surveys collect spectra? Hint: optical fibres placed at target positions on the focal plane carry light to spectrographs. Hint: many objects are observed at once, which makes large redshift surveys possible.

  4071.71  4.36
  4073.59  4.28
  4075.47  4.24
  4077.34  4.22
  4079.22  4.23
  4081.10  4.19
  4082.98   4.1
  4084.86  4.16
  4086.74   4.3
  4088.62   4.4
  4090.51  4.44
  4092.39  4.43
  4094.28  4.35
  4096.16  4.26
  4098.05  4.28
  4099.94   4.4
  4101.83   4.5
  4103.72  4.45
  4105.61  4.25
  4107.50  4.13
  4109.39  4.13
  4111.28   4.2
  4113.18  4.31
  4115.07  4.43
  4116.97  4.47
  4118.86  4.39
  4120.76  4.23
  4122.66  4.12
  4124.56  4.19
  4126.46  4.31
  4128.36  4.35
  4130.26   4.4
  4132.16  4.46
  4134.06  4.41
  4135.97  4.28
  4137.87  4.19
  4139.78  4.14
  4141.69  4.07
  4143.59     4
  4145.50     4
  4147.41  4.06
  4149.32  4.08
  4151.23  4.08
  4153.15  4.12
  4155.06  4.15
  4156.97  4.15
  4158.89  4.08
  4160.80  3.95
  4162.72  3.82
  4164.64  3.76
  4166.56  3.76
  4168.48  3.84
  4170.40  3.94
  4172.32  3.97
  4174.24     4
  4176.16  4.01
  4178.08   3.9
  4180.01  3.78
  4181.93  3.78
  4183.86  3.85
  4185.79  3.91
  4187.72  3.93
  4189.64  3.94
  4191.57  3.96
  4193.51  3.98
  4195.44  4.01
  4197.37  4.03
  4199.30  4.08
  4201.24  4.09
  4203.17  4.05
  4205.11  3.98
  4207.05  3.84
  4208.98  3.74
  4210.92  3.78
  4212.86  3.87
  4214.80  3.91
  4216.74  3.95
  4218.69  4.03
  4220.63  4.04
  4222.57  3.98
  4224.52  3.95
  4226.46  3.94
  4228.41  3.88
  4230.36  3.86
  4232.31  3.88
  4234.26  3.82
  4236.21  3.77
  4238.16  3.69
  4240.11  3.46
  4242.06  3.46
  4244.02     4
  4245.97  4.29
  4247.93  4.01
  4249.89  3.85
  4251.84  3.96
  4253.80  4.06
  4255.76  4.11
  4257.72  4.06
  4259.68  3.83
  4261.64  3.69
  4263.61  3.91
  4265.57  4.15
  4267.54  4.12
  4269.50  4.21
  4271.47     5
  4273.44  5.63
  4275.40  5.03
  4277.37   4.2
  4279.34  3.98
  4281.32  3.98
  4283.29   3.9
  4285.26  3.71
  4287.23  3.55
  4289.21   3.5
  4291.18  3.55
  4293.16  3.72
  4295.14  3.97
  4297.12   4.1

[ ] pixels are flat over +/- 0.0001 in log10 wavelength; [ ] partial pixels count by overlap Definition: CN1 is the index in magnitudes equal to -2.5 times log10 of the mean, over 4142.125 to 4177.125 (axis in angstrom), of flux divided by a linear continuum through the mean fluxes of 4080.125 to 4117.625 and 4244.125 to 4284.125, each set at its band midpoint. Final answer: 0.07 mag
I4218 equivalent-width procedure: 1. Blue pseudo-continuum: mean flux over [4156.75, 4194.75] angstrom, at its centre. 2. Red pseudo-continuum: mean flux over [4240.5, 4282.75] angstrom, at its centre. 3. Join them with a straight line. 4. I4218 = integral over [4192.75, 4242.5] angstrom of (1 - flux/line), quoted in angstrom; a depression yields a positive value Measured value 1.7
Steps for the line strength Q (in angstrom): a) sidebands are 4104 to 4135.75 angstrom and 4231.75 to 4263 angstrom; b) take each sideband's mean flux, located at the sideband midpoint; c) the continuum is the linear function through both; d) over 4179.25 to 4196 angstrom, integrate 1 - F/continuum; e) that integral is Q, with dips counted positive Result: 0.7 angstrom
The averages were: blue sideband 4.3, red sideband 3.87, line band 3.9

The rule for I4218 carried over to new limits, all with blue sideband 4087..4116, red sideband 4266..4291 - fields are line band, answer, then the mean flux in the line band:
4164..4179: 1.34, 3.9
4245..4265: 1.16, 3.98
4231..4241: 1.20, 3.73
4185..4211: 1.87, 3.96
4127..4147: 0.37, 4.23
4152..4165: 0.83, 4.01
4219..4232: 0.93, 3.94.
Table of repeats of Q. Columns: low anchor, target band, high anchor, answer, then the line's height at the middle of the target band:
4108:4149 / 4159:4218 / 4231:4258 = 2.01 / 4.06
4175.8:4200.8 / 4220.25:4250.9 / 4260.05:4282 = 2.24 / 4.17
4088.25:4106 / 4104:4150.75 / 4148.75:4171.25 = -0.58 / 4.18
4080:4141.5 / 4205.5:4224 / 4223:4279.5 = 0.97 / 4.12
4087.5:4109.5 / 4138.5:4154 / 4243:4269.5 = 0.62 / 4.24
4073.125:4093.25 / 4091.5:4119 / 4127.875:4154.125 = -0.59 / 4.24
